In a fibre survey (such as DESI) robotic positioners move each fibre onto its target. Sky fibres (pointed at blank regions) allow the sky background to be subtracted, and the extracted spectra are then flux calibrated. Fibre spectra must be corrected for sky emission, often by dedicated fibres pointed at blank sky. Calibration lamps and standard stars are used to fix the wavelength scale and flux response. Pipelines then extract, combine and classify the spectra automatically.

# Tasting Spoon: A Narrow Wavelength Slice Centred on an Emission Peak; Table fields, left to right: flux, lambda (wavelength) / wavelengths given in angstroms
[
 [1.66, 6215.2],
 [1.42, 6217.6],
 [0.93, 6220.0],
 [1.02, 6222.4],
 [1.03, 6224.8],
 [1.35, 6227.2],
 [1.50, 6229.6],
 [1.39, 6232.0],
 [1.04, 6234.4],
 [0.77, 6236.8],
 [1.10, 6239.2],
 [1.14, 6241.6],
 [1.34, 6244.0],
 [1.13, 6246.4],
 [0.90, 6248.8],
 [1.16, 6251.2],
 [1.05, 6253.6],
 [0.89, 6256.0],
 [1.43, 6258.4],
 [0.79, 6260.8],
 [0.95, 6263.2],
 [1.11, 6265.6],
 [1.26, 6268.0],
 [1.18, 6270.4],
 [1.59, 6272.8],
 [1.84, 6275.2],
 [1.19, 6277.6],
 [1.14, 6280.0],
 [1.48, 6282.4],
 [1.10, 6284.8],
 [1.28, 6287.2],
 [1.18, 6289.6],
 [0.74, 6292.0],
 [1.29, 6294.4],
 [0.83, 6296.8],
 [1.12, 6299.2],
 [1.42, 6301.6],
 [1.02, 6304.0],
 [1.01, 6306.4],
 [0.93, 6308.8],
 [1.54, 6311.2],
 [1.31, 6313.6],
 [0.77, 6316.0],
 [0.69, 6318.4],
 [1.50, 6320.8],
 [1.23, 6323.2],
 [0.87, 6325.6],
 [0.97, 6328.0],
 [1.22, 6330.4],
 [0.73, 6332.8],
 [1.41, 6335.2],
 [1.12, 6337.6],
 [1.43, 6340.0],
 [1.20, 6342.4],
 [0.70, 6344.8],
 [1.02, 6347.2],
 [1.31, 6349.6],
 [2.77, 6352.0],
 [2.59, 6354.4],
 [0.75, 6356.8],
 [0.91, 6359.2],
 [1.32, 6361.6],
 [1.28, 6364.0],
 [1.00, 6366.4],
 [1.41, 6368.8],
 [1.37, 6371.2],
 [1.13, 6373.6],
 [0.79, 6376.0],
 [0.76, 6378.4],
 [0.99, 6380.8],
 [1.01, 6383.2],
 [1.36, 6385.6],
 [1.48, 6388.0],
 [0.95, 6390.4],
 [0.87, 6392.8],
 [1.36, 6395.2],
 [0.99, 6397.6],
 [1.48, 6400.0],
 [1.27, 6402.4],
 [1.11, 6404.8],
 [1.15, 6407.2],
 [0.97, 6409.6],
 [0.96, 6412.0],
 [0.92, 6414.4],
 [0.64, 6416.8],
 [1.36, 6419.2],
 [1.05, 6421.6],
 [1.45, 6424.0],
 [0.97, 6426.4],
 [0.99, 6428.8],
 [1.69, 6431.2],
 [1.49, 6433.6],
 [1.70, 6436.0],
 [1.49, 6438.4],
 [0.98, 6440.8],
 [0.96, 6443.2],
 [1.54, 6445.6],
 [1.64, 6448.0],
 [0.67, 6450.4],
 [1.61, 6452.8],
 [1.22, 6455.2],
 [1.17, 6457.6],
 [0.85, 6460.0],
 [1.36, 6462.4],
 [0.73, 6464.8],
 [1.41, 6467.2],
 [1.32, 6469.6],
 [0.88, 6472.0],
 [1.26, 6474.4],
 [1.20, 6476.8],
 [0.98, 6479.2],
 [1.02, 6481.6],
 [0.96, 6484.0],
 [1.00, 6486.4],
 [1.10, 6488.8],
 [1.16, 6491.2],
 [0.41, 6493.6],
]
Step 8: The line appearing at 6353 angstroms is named H-gamma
